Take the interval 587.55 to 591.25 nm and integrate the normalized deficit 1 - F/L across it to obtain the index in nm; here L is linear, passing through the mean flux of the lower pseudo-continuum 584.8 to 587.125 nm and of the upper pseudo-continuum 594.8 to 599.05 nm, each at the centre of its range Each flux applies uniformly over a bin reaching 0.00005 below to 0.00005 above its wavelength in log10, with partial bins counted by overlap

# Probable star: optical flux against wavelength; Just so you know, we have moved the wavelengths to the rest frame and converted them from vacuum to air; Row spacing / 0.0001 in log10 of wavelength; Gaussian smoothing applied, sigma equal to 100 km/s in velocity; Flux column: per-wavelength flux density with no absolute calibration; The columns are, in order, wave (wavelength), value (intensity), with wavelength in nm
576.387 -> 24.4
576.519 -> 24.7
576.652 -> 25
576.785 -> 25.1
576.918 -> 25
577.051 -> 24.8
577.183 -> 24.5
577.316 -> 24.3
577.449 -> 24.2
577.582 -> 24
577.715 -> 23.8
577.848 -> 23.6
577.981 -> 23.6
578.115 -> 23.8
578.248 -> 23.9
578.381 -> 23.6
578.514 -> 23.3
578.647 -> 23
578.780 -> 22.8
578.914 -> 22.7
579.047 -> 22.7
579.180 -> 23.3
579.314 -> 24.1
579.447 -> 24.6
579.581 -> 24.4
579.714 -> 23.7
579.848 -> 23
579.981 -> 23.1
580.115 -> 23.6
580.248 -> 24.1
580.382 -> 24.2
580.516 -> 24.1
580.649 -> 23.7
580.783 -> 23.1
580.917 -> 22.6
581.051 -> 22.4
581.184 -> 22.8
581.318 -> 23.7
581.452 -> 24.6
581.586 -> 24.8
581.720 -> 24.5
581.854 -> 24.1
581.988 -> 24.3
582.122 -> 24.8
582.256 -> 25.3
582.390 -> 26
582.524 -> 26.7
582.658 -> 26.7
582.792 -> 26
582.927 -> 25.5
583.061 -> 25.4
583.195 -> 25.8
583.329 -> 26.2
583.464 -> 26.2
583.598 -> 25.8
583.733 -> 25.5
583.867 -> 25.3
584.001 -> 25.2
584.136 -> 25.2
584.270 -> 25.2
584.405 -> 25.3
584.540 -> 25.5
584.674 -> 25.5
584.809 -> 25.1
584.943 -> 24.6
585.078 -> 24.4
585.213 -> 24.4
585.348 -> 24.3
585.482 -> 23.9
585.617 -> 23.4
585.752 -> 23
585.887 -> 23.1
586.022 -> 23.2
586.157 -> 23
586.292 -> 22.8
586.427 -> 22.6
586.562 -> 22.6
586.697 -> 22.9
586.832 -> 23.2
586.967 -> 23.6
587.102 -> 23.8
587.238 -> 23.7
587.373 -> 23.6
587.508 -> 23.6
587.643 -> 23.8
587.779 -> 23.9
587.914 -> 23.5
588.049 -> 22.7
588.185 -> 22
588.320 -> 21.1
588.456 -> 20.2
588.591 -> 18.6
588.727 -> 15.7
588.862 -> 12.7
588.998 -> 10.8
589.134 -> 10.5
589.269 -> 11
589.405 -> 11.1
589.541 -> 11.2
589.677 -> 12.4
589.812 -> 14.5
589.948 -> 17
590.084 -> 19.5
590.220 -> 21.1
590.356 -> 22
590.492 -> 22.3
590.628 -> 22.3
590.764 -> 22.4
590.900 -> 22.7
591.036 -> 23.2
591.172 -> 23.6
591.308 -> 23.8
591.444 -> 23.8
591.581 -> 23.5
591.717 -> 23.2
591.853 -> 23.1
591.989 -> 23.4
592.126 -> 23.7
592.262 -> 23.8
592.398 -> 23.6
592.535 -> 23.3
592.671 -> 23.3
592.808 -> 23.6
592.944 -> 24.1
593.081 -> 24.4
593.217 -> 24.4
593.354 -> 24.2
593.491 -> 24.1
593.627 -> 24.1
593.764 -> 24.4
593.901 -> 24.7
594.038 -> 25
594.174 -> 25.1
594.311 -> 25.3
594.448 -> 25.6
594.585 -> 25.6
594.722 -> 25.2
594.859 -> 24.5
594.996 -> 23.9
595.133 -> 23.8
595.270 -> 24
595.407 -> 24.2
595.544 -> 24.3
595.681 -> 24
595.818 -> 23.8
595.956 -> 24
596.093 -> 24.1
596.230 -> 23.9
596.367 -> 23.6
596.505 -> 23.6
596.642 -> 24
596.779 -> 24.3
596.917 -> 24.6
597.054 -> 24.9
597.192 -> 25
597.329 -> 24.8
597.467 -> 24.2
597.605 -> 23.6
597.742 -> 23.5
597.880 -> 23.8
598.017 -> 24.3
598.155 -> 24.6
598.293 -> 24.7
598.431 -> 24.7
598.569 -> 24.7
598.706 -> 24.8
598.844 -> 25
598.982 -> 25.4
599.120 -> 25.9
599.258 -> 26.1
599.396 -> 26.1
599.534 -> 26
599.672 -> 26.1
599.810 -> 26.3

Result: 0.80 nm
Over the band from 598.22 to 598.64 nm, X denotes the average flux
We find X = 24.7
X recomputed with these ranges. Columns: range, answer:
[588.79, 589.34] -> 11.3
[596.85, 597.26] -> 24.8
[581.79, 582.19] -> 24.4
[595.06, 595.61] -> 24.1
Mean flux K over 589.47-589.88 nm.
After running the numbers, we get 12.7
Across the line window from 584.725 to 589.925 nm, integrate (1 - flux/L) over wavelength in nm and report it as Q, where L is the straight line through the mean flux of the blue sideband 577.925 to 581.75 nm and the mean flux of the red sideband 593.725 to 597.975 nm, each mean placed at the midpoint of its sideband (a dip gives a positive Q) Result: 0.74 nm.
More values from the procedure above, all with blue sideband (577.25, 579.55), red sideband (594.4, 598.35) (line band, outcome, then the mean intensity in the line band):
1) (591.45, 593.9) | 0.03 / 23.8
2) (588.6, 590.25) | 0.69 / 14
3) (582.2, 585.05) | -0.22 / 25.6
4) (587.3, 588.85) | 0.17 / 21.4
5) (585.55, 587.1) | 0.05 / 23.1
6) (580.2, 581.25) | 0.01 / 23.4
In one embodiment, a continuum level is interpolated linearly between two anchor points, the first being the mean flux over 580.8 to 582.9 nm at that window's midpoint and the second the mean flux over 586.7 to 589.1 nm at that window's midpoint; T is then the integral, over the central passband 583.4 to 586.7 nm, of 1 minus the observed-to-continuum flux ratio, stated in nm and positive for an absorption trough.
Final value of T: -0.249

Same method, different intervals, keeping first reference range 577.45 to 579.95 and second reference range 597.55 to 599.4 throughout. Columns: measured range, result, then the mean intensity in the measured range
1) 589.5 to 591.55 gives 0.34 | 20.3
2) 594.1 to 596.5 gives 0.02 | 24.4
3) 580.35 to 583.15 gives -0.10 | 24.6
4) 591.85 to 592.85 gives 0.04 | 23.5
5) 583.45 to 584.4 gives -0.06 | 25.4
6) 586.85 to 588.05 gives 0.02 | 23.6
